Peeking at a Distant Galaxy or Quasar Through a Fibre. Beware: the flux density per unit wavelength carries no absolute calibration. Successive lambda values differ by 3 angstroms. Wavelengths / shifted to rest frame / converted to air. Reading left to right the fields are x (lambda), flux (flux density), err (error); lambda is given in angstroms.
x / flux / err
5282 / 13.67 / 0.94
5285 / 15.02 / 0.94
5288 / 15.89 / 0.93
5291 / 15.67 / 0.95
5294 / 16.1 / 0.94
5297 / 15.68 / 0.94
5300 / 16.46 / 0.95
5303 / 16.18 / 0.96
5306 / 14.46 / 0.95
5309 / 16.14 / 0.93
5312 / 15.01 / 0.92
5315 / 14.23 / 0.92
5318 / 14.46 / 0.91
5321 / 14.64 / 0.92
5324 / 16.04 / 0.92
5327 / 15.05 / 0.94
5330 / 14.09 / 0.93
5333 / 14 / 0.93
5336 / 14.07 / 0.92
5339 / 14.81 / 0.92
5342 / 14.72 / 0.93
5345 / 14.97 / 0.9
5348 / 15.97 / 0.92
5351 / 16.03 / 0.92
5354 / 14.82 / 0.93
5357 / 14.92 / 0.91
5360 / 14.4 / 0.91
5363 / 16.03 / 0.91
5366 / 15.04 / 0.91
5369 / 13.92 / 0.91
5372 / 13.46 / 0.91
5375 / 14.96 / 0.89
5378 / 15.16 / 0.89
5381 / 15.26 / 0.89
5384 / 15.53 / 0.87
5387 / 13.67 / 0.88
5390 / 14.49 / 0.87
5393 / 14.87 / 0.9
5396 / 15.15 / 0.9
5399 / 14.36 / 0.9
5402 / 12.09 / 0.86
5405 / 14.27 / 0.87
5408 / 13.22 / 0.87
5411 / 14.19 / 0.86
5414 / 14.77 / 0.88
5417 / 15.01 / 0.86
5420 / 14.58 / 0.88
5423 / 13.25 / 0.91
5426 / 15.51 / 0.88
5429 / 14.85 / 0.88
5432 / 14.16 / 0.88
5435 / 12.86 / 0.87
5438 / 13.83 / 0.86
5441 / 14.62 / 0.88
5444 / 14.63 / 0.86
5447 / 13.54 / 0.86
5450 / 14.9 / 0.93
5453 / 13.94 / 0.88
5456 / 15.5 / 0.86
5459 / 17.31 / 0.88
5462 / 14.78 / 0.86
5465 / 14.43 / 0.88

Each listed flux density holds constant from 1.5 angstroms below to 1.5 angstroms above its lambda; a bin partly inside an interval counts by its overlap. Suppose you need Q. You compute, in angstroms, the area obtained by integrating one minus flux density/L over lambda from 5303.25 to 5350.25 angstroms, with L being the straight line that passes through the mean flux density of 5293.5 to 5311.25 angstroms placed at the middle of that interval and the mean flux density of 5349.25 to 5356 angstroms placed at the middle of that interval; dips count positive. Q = 2.1 angstroms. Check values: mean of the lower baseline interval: 15.8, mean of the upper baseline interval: 15.4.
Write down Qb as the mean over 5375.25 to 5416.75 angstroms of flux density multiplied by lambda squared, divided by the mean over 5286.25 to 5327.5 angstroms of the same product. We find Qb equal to 0.97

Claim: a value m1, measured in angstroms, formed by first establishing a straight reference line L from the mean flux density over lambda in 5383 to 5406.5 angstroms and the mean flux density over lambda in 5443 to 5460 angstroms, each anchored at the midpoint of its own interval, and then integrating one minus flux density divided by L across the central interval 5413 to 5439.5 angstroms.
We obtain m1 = 0.6 angstroms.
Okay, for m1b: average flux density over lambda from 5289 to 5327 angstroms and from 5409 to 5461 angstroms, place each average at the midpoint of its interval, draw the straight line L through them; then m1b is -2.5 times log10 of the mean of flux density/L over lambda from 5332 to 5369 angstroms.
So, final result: 0.012 mag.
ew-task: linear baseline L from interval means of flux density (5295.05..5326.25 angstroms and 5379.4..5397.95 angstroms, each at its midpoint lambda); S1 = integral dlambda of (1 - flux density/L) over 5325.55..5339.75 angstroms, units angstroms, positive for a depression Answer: 0.8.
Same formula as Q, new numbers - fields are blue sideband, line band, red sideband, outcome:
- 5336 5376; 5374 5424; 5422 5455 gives 0.5 angstroms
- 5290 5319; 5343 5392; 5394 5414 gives -1.3 angstroms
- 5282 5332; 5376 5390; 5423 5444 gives -0.2 angstroms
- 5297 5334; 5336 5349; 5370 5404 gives -0.1 angstroms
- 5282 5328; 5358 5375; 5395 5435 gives 0.1 angstroms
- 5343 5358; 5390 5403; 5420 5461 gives 0.6 angstroms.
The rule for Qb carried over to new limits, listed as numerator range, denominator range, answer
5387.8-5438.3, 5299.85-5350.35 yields 0.98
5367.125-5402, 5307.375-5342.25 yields 1.00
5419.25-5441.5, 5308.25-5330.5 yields 0.99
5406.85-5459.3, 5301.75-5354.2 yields 1.00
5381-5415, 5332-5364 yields 0.97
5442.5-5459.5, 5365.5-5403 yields 1.05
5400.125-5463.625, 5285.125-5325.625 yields 0.98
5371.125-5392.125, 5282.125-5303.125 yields 0.97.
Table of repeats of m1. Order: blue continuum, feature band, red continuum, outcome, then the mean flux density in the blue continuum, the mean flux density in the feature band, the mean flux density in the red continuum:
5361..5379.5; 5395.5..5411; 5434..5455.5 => 0.8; 14.8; 13.8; 14.1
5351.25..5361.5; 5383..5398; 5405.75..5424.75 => -0.2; 14.9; 14.7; 14.2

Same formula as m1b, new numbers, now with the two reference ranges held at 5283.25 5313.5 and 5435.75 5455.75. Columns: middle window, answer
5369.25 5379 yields 0.039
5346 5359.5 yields -0.014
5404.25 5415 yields 0.041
